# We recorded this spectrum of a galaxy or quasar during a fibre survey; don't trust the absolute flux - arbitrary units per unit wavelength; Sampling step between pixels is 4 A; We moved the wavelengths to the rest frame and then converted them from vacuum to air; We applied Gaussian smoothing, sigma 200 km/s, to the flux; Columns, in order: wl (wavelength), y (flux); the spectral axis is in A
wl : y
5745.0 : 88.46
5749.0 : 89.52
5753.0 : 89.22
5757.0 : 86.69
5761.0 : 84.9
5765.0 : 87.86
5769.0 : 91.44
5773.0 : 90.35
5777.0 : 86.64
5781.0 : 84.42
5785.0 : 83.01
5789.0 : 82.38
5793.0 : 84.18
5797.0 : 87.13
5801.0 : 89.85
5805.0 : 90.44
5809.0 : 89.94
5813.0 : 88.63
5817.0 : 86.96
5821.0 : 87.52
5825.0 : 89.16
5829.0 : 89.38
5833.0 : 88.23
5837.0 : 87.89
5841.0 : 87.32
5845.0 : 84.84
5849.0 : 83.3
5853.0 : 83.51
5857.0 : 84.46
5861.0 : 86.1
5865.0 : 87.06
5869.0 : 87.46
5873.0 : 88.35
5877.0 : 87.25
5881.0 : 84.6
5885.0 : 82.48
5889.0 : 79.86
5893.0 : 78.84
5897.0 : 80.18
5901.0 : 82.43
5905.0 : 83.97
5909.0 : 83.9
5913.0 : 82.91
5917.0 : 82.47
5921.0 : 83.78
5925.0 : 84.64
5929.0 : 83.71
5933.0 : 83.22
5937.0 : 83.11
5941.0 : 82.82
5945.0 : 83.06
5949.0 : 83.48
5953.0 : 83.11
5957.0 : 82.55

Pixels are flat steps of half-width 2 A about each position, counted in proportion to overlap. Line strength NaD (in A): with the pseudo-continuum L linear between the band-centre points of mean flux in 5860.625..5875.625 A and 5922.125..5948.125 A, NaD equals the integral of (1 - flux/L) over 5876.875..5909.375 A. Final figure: 1.4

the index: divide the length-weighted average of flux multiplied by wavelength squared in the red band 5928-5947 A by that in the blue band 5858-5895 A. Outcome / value 1.0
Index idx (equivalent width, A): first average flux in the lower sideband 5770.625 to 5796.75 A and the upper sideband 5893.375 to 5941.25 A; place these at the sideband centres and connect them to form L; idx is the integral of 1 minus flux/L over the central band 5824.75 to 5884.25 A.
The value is -1.6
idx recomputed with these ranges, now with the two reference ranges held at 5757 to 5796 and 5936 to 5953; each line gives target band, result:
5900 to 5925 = 0.1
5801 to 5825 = -0.9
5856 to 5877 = -0.6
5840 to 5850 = 0.0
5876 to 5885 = -0.1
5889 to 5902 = 0.6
